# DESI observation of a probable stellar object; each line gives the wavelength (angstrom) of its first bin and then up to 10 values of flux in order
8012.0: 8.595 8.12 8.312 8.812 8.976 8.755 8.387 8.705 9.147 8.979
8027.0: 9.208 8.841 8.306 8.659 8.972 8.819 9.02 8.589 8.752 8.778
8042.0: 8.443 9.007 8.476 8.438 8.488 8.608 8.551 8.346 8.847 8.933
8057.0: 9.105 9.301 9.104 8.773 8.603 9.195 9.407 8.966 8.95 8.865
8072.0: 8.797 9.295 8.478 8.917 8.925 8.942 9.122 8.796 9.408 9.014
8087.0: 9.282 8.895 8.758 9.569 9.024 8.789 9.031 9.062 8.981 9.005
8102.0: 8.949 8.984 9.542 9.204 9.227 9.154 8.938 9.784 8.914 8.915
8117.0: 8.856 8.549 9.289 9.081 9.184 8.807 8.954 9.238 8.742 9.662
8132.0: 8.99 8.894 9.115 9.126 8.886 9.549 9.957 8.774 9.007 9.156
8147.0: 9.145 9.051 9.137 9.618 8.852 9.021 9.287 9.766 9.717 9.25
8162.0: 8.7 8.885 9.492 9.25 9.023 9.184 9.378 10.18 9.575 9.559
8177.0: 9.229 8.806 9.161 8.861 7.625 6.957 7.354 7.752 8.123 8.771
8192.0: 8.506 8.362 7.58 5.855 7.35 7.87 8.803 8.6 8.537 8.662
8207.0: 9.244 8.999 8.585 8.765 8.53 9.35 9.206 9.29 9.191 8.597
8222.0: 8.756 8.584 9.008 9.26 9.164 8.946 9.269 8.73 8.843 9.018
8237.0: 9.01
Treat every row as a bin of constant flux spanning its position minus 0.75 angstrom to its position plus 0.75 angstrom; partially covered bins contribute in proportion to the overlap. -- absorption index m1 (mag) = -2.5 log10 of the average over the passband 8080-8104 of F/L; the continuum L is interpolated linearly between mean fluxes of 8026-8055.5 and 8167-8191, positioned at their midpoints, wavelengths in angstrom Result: -0.04 mag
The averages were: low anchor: 8.7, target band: 9.04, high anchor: 8.73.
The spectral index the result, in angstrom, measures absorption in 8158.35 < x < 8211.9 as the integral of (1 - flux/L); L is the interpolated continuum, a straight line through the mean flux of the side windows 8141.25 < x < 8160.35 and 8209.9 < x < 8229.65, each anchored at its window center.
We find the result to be 2.79 angstrom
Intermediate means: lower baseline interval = 9.23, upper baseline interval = 8.96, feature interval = 8.62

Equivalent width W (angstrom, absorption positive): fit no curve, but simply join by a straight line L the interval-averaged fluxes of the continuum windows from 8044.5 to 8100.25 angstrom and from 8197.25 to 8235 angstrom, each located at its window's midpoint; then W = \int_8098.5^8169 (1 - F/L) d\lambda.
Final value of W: -2.13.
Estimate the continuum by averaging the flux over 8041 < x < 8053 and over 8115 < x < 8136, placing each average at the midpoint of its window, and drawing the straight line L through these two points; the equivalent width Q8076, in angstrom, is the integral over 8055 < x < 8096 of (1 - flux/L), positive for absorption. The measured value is -1.3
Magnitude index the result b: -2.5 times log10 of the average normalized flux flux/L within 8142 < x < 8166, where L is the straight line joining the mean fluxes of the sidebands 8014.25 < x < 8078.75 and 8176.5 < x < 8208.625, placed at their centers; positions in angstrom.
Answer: -0.101 mag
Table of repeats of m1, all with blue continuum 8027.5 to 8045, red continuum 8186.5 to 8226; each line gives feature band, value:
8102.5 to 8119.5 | -0.057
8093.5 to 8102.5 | -0.040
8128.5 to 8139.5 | -0.062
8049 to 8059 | -0.011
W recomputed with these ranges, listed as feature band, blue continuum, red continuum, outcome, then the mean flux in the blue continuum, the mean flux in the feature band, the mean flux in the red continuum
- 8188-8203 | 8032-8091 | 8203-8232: 1.6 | 8.87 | 7.97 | 8.94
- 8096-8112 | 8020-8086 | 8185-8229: -0.7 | 8.85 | 9.11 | 8.5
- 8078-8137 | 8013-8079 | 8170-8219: -2.5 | 8.8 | 9.07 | 8.56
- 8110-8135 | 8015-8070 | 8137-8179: 0.2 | 8.81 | 9.05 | 9.27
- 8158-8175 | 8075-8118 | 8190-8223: -1.2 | 9.06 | 9.34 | 8.52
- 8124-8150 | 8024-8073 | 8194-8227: -1.3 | 8.82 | 9.12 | 8.57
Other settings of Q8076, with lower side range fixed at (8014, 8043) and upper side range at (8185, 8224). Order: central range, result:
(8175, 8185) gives -0.2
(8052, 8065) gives -0.3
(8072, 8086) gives -0.5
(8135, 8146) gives -0.8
